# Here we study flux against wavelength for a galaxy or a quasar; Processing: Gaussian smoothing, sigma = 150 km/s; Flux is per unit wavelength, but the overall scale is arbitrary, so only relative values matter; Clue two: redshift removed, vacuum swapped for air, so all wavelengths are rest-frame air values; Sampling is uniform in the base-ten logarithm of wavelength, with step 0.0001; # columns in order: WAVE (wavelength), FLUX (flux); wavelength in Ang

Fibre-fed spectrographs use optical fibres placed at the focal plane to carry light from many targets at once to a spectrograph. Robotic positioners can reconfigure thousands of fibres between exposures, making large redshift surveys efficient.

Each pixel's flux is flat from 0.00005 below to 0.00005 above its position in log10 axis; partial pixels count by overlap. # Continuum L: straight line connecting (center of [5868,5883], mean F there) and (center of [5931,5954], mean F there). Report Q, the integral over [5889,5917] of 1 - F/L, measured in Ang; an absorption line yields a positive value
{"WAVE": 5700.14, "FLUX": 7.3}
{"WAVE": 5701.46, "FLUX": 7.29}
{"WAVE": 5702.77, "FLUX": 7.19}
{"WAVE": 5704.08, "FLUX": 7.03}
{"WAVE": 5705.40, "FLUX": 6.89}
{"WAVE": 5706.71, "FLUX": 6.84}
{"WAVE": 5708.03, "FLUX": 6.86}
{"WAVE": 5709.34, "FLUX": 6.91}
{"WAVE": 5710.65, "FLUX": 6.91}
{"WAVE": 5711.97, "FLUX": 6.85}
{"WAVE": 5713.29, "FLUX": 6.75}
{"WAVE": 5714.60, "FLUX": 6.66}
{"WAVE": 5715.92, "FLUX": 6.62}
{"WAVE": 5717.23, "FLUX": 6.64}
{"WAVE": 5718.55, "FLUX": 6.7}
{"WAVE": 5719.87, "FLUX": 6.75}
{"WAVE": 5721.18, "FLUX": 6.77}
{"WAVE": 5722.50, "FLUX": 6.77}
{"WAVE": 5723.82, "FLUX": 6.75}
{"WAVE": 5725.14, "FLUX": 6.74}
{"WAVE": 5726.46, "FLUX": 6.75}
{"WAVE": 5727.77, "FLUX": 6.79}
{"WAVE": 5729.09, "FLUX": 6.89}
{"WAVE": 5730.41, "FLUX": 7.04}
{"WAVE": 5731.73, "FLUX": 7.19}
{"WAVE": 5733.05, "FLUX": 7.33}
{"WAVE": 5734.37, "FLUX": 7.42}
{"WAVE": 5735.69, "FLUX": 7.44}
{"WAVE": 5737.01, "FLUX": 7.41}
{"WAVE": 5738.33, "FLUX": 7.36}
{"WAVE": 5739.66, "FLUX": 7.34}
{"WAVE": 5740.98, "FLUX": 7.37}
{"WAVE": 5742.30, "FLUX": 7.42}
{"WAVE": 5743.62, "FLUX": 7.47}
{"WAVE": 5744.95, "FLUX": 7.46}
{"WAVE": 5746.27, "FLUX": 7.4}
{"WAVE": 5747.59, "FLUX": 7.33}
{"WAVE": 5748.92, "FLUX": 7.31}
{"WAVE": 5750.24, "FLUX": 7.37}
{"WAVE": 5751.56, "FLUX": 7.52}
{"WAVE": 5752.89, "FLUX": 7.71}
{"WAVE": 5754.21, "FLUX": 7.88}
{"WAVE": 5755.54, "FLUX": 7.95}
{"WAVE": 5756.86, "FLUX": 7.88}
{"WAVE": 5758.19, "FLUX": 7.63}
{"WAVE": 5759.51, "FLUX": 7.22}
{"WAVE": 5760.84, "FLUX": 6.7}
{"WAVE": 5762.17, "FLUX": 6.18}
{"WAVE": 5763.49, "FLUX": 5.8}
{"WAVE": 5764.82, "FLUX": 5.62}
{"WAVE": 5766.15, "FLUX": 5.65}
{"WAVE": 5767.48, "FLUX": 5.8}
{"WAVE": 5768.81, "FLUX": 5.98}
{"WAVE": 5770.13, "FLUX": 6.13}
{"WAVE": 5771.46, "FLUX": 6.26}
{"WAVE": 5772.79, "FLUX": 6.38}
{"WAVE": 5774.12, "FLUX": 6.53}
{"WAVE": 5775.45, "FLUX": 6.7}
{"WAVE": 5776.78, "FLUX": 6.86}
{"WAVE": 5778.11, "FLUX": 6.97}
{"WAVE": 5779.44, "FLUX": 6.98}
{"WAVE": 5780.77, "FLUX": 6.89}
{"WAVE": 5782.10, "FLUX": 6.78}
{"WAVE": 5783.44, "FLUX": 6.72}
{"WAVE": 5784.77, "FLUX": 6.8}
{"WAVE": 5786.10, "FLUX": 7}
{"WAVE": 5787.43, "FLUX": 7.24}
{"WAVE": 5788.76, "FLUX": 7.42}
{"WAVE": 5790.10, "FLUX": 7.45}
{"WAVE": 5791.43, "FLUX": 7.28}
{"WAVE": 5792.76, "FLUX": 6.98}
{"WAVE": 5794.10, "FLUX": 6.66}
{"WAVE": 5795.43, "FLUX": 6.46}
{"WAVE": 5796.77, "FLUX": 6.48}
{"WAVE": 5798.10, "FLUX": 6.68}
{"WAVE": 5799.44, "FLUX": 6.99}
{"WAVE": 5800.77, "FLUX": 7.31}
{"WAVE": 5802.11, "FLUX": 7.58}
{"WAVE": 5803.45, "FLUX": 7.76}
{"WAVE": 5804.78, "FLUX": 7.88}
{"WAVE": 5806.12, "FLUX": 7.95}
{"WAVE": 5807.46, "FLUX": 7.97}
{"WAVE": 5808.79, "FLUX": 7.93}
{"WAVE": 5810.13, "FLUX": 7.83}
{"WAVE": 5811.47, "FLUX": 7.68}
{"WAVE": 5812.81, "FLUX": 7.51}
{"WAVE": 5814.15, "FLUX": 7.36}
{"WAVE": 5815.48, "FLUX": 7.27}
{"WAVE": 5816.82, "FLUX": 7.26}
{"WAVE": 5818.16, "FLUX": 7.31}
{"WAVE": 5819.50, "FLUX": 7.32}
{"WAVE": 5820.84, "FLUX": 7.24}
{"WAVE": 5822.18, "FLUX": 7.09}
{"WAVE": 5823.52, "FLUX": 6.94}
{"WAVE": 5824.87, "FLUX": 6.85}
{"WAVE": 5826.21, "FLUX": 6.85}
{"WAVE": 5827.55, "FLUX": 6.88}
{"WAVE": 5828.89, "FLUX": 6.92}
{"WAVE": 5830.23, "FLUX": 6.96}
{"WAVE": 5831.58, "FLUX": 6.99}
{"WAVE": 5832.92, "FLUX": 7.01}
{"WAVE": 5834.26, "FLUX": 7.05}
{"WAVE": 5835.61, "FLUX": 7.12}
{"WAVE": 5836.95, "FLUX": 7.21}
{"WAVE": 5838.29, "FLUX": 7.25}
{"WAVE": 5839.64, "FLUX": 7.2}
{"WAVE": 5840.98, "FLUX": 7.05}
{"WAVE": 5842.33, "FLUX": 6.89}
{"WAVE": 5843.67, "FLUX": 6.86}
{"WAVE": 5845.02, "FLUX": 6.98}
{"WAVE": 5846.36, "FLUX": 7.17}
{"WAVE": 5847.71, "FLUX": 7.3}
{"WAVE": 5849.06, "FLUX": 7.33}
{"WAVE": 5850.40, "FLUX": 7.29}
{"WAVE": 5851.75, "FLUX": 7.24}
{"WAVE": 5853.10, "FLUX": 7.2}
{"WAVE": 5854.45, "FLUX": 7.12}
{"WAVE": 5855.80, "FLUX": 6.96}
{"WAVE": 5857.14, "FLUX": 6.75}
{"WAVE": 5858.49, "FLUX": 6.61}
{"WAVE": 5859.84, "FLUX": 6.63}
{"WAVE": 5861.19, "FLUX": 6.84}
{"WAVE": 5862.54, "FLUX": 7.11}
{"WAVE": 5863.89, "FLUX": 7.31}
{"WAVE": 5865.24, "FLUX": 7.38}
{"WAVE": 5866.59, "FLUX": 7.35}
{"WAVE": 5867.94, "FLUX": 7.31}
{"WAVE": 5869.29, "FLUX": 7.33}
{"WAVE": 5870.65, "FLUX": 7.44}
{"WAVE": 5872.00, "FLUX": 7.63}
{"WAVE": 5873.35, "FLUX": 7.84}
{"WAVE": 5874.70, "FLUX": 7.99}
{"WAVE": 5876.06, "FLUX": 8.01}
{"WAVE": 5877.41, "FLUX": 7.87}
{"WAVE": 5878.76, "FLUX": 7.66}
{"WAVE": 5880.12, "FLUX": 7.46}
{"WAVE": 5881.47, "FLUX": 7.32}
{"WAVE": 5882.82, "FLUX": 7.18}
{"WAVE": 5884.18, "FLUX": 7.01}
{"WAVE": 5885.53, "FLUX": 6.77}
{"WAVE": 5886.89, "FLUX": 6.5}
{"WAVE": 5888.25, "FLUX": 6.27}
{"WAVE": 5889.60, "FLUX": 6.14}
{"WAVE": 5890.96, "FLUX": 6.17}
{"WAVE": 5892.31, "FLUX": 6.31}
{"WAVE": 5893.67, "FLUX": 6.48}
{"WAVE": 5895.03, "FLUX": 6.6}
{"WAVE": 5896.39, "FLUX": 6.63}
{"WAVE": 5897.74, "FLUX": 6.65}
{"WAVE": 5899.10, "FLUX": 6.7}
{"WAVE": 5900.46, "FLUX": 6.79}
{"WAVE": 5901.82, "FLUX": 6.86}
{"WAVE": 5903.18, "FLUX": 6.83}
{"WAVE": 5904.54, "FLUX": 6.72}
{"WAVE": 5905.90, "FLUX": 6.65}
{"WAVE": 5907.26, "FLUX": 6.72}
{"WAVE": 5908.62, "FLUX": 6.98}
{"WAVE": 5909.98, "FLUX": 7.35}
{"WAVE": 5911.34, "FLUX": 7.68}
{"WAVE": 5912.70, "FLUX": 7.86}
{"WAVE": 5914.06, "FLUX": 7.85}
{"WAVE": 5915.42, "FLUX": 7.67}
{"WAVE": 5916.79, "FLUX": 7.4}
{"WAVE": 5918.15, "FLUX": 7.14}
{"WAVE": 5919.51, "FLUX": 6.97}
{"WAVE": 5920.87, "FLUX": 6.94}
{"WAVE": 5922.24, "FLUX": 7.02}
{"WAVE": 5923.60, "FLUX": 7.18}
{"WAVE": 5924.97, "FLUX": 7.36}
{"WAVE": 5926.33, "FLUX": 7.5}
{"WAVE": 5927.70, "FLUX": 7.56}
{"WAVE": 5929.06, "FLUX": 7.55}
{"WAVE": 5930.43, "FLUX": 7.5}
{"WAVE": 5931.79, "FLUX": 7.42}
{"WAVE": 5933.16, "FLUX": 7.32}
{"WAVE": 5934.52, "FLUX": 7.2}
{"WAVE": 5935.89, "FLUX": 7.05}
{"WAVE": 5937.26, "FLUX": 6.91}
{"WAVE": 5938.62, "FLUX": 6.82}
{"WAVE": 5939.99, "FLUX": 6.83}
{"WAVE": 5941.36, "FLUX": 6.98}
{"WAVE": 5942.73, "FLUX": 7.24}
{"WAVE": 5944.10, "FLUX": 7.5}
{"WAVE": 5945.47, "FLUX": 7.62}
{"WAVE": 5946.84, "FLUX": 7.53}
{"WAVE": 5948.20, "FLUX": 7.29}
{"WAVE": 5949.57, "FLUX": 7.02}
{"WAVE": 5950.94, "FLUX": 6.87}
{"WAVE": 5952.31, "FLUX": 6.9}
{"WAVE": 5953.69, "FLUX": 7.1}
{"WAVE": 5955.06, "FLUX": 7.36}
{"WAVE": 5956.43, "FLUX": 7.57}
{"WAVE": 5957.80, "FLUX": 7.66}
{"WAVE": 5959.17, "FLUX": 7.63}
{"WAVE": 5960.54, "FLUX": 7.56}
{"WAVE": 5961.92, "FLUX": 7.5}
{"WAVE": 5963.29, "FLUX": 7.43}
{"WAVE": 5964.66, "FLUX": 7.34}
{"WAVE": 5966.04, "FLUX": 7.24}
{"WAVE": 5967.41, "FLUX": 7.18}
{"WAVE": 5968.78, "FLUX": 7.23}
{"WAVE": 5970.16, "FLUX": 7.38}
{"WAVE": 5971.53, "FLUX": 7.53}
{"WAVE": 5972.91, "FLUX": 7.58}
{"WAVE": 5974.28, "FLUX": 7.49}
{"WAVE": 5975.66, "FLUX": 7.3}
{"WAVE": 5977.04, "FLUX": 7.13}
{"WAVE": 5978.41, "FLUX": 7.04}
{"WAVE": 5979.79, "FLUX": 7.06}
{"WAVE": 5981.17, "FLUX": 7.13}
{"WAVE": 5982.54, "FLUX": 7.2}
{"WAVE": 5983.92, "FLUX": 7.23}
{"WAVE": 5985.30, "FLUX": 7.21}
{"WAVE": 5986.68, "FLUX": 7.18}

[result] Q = 1.96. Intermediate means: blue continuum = 7.61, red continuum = 7.16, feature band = 6.9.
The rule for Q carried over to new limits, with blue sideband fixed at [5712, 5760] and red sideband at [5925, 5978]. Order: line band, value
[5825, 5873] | 1.00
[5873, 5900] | 1.15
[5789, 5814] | -0.44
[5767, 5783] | 1.51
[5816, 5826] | 0.15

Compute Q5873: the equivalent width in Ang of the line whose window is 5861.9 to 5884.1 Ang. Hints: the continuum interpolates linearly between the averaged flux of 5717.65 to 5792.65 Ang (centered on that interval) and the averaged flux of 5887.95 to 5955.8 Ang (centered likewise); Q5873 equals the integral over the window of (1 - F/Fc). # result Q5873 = -1.45 Ang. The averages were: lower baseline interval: 6.97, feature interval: 7.5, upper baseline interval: 7.07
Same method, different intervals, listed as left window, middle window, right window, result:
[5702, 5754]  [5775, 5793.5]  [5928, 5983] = 0.3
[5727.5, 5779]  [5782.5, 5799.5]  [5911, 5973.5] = 0.3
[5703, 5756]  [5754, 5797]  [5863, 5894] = 2.3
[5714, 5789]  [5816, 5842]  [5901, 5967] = 0.0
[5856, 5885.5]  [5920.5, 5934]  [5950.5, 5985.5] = -0.1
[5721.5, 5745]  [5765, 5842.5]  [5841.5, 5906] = 0.8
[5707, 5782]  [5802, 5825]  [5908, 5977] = -1.4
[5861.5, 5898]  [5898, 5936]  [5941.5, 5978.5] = 0.1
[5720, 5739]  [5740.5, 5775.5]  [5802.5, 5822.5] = 1.5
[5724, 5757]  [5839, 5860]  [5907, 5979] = 0.8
